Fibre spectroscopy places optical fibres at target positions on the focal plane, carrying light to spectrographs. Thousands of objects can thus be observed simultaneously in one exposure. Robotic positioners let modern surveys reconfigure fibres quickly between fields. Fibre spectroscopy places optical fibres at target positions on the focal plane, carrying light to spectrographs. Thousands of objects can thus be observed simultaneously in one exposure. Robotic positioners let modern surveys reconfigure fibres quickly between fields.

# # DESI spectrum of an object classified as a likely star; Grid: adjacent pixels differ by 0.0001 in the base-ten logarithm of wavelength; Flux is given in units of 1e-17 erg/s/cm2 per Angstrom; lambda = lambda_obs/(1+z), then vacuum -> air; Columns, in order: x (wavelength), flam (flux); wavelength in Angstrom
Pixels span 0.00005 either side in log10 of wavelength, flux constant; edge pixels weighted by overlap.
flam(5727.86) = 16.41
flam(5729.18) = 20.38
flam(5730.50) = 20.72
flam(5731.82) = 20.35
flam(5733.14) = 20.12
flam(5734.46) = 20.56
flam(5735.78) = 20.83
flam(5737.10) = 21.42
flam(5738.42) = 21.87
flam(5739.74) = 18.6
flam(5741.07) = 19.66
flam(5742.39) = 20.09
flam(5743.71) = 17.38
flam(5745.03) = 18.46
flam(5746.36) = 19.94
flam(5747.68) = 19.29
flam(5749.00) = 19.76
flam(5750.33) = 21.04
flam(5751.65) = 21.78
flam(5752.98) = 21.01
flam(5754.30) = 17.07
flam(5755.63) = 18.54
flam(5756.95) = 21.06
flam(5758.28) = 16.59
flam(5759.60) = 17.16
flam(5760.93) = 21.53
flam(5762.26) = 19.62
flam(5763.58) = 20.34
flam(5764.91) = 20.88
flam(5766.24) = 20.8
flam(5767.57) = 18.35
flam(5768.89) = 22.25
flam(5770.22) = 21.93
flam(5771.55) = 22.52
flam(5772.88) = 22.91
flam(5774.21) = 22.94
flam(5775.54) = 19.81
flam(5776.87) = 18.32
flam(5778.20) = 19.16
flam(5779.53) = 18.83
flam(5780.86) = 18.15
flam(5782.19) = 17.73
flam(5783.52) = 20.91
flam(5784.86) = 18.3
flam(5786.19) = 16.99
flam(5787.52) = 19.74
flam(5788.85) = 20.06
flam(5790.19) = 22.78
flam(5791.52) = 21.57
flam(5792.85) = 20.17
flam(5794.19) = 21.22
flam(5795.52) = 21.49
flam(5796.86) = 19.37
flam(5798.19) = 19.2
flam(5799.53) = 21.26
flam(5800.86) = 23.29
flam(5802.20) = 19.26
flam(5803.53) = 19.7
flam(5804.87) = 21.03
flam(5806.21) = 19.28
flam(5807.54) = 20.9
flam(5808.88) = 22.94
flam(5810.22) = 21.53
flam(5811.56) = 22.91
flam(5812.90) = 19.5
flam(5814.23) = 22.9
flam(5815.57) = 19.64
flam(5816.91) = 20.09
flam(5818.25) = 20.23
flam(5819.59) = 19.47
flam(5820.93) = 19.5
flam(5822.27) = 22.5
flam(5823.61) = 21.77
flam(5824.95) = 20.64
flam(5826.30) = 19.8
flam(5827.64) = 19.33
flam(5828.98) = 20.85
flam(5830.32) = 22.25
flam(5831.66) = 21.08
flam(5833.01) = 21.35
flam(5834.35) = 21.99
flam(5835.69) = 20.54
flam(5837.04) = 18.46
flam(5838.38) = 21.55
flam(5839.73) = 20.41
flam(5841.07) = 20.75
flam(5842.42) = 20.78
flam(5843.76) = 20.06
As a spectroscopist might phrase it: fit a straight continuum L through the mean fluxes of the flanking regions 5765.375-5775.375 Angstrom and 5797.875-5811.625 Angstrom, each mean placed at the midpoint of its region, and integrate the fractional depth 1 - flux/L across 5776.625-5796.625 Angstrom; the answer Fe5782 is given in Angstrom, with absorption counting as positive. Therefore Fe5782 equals 1.5 Angstrom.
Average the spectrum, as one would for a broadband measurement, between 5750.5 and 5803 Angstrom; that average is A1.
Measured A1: 20.1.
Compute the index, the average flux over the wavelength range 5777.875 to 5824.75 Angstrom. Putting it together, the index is 20.4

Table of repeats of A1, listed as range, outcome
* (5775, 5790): 19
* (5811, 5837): 20.8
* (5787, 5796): 21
